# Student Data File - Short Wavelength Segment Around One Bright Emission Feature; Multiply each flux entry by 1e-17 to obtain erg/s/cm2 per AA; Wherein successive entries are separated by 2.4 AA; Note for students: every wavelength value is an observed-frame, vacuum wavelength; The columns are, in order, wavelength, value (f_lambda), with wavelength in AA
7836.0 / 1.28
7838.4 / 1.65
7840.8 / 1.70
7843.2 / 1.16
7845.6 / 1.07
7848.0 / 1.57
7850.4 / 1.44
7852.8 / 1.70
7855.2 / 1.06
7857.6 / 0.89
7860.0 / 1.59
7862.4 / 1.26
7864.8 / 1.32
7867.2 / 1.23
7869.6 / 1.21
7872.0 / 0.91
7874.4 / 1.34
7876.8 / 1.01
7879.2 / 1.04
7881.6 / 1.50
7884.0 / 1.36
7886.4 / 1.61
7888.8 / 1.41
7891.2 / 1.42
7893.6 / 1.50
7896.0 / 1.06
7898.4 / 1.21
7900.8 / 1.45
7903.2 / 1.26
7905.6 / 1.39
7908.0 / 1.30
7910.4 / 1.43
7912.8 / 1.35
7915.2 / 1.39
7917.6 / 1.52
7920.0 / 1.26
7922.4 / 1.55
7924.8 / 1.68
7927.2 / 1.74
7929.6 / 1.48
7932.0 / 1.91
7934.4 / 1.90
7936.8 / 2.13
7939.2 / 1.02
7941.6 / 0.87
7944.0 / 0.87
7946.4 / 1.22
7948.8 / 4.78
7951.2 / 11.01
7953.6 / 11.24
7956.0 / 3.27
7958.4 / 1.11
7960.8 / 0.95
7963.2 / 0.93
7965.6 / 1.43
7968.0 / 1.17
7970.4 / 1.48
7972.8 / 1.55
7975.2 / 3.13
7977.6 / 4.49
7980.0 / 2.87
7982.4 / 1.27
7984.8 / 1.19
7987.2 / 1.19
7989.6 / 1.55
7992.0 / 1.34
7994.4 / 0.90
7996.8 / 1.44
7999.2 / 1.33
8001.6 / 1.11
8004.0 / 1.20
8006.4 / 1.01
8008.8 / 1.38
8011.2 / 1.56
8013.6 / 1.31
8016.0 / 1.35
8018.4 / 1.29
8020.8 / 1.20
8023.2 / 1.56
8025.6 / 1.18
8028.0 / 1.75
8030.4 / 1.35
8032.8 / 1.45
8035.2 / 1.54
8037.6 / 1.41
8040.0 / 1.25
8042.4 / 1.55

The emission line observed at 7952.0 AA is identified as H-alpha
